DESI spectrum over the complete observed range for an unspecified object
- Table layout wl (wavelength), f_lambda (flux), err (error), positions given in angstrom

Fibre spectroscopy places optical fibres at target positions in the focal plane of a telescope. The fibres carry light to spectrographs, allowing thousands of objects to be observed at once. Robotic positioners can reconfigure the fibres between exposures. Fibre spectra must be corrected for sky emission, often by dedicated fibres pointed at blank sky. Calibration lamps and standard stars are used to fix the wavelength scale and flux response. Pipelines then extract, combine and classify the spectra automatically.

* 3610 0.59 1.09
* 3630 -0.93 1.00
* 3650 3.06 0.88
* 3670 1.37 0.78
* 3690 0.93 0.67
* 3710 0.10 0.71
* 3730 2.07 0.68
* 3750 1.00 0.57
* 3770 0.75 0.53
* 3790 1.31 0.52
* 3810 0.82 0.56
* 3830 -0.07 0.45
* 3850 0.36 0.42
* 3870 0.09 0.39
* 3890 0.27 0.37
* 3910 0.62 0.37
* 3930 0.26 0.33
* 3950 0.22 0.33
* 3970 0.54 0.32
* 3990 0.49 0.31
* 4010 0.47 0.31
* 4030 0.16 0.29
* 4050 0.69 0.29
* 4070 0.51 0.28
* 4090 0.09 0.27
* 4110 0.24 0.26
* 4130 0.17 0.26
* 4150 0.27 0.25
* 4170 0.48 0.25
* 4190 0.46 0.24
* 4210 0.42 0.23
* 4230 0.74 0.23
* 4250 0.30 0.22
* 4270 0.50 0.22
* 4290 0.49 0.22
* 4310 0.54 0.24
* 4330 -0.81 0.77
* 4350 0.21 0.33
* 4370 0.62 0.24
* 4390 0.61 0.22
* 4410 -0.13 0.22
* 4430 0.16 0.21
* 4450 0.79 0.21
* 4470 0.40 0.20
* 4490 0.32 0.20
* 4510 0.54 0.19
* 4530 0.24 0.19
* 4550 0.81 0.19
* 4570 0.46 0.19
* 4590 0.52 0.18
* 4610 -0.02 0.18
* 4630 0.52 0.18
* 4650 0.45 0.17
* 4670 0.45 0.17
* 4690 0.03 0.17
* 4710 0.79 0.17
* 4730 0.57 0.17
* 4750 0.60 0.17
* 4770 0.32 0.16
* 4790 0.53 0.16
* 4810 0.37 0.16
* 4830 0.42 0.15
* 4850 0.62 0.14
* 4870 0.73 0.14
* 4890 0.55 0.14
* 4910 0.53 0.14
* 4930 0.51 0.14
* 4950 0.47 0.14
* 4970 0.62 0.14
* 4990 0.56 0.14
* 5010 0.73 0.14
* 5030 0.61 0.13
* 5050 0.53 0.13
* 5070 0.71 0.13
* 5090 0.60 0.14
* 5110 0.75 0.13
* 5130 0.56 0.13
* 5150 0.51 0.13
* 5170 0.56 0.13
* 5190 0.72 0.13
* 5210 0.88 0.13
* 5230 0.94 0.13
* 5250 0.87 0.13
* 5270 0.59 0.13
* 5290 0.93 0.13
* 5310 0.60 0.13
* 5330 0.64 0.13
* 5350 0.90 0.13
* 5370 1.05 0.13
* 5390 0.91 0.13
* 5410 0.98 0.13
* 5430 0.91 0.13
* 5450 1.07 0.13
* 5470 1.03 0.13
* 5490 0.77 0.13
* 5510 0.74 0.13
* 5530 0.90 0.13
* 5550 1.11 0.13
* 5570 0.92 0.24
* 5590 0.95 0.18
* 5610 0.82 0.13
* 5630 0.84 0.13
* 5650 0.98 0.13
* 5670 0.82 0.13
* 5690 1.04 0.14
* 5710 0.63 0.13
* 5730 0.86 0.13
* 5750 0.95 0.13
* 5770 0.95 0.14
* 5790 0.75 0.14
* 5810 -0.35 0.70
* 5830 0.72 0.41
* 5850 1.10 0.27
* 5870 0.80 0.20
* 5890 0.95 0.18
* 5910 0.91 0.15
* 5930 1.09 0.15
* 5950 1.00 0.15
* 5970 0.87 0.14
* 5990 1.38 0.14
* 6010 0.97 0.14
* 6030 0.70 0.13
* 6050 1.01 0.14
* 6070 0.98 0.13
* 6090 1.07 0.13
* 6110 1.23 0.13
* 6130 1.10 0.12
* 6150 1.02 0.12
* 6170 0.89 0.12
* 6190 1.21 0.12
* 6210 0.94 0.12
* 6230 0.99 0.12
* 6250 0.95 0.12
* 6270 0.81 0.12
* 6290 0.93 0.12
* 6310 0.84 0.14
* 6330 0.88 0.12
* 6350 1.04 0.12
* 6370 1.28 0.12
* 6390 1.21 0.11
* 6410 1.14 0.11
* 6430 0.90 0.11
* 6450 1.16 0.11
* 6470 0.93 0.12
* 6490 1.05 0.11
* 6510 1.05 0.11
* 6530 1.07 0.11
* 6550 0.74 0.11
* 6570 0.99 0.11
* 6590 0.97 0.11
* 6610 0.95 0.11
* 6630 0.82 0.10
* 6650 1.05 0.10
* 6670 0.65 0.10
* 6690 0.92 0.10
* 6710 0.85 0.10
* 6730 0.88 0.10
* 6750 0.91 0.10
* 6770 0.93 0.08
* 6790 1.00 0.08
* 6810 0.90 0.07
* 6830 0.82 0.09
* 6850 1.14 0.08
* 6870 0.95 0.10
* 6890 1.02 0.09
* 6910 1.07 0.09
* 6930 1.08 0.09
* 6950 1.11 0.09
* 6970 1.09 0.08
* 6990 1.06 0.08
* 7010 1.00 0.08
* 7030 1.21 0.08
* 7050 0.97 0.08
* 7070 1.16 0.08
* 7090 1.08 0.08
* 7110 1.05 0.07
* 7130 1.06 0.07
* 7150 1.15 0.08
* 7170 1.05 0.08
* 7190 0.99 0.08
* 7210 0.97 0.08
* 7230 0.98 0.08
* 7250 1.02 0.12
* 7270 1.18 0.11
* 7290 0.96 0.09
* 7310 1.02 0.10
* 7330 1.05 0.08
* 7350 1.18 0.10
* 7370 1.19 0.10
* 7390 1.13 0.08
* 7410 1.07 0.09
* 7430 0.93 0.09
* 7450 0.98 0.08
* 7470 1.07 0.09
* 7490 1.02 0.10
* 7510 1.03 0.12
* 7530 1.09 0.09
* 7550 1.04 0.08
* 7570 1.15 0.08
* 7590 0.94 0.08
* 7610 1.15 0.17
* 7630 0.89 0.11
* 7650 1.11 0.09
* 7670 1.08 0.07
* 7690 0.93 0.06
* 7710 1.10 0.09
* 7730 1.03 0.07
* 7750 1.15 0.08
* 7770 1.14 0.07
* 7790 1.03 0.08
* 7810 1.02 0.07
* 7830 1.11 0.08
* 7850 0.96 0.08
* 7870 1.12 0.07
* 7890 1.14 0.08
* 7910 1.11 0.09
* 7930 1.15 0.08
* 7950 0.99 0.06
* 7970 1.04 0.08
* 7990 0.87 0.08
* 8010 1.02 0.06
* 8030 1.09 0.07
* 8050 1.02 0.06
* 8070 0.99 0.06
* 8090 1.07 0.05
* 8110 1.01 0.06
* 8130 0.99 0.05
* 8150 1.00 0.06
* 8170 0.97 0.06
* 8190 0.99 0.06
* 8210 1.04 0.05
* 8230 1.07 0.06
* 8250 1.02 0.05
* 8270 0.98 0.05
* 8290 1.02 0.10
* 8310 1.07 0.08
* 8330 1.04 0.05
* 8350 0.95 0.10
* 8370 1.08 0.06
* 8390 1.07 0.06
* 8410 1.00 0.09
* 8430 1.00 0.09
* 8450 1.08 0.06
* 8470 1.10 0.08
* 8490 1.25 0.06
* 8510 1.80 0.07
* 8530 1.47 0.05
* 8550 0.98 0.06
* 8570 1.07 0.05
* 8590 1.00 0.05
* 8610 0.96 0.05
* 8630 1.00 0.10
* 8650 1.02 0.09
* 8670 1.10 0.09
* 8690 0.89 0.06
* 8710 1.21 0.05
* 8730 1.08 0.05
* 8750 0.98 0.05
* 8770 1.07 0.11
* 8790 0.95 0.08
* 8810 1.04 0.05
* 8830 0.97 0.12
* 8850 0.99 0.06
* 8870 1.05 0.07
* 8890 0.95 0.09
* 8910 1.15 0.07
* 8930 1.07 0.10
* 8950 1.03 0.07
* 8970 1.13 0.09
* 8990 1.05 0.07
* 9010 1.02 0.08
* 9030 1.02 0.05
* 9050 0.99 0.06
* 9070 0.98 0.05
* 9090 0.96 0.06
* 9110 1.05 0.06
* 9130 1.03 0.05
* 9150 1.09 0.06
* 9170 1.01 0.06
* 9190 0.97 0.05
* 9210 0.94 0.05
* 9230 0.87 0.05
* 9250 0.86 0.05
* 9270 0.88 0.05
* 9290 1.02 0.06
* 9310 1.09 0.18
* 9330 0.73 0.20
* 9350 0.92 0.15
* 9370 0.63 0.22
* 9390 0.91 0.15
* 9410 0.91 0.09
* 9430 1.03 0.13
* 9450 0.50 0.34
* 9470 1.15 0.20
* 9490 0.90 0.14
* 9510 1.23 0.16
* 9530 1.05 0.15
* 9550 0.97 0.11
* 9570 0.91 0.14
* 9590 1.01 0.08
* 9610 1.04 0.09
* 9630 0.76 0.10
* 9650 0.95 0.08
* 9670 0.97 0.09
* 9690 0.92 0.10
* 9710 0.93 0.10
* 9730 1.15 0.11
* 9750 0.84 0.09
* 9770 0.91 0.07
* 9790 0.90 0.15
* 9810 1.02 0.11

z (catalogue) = 0.295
